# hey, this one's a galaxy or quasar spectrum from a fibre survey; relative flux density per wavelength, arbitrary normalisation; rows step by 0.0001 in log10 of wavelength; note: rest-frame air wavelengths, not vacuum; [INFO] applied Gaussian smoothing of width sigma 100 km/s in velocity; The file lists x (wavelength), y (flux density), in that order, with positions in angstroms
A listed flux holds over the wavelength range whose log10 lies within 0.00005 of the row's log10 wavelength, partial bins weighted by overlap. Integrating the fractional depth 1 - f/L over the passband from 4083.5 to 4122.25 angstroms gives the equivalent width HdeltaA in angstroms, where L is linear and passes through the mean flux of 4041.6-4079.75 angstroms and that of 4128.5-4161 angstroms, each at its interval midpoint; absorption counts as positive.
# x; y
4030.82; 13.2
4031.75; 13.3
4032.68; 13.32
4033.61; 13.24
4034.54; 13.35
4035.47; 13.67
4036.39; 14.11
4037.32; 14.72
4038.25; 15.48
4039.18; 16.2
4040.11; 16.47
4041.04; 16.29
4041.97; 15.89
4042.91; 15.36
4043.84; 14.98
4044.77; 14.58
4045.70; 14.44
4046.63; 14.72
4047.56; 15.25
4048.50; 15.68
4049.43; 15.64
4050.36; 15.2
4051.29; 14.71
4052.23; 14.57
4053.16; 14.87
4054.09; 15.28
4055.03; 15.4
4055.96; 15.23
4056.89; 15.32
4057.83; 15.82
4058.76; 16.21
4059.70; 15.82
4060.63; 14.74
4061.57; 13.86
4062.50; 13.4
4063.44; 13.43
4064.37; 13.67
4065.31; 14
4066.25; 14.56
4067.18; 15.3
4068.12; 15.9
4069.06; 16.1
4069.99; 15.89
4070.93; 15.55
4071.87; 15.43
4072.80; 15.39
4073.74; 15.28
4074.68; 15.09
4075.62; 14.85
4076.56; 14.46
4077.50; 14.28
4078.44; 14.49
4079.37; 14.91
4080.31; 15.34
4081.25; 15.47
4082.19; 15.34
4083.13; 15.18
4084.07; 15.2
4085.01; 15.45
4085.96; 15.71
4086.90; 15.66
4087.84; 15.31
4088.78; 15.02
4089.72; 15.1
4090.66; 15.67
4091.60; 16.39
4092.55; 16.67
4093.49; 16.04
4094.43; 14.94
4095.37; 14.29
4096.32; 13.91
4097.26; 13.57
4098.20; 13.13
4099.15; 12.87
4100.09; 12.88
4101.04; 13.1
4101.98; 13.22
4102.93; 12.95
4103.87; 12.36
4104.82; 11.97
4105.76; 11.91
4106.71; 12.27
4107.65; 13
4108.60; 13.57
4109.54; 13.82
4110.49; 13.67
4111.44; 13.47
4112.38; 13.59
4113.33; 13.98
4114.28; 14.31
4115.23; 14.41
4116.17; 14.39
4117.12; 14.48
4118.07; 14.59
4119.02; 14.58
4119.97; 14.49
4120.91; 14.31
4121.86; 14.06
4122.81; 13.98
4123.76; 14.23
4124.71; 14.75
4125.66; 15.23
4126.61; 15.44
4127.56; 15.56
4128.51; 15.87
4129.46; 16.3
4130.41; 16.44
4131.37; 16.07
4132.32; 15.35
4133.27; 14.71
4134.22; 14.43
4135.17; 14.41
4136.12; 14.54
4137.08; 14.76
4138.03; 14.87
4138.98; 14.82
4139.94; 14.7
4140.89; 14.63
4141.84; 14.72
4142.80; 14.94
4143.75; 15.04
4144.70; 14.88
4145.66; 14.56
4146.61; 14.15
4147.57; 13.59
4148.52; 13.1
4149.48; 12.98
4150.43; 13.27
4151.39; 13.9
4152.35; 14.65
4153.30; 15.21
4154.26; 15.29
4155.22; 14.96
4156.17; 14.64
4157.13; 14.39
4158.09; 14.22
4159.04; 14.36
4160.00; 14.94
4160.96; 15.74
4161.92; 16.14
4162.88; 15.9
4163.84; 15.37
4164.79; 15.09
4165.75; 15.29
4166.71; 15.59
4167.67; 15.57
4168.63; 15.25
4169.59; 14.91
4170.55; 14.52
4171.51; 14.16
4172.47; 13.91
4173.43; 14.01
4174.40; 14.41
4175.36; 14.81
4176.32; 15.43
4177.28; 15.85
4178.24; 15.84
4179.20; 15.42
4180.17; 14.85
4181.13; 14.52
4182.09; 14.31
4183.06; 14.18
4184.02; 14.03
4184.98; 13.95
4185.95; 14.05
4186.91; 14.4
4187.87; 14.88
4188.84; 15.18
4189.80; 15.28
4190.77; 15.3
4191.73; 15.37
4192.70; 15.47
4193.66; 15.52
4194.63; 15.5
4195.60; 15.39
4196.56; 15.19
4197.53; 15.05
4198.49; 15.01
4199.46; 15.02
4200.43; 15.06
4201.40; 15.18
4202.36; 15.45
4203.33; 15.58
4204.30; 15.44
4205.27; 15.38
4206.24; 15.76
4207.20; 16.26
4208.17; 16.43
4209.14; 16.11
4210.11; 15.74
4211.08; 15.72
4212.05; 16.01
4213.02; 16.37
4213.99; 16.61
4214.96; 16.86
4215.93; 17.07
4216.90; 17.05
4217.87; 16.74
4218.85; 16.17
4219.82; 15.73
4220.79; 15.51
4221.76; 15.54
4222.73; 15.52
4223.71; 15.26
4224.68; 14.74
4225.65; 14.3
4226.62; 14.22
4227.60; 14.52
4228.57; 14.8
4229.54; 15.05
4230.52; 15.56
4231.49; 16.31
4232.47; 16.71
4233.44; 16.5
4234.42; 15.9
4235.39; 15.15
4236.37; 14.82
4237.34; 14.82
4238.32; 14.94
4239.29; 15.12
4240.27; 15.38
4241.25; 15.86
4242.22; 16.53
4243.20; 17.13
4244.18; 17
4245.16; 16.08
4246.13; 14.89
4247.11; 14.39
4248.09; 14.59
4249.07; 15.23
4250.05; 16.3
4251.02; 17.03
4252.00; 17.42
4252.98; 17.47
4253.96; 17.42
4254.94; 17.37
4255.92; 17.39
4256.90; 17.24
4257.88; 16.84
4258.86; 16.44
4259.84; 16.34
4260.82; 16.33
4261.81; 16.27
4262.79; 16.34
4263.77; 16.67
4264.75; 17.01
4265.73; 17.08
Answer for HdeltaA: 1.82 angstroms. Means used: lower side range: 15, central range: 14.2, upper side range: 14.7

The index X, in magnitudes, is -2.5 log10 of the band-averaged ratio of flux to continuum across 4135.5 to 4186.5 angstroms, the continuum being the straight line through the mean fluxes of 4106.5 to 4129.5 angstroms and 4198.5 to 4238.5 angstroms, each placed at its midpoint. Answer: 0.01 mag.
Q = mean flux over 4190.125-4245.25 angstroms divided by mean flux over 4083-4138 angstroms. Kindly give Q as 1.1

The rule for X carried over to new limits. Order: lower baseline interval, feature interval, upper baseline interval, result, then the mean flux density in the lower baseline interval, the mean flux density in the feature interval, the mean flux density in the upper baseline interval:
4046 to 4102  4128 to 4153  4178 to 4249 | 0.04 mag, 14.9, 14.7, 15.4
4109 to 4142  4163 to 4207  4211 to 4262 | 0.02 mag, 14.7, 15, 16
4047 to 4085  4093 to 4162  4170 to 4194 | 0.04 mag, 15.1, 14.3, 14.8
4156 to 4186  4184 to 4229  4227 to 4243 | -0.02 mag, 14.9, 15.5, 15.5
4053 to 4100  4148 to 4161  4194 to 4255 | 0.08 mag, 15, 14.4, 15.8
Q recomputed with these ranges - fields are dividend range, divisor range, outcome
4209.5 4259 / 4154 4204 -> 1.06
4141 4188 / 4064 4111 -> 1.01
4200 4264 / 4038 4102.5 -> 1.06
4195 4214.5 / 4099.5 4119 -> 1.17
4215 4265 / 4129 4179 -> 1.08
